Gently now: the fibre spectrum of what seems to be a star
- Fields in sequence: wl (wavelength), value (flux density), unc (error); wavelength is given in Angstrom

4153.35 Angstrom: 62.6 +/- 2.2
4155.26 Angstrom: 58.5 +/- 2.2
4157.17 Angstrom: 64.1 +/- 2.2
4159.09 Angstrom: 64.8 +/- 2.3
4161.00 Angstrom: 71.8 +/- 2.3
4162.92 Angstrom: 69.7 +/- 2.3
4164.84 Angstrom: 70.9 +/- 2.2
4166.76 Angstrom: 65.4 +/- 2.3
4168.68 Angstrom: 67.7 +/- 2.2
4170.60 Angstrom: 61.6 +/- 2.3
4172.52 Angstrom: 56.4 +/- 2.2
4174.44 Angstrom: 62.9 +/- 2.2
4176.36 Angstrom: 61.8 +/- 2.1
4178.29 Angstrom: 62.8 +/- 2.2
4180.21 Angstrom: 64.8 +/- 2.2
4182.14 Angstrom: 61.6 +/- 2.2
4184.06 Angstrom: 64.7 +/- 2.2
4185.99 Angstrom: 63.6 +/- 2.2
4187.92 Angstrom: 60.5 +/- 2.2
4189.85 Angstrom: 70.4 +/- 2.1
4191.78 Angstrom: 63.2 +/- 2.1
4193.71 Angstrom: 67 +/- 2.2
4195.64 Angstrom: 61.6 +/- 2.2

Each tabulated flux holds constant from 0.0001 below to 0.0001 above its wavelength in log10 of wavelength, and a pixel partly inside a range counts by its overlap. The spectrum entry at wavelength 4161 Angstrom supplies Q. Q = 71.8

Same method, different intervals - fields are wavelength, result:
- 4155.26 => 58.5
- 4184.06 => 64.7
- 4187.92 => 60.5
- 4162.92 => 69.7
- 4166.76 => 65.4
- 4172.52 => 56.4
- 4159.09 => 64.8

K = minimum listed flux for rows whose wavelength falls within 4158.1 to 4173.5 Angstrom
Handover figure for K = 56.4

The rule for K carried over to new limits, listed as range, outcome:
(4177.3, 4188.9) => 60.5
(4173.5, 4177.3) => 61.8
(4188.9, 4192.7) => 63.2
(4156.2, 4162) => 64.1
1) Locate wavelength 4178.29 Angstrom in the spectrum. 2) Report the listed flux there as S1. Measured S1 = 62.8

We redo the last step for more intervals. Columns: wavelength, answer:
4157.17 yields 64.1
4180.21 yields 64.8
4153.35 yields 62.6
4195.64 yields 61.6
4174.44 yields 62.9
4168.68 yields 67.7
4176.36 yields 61.8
